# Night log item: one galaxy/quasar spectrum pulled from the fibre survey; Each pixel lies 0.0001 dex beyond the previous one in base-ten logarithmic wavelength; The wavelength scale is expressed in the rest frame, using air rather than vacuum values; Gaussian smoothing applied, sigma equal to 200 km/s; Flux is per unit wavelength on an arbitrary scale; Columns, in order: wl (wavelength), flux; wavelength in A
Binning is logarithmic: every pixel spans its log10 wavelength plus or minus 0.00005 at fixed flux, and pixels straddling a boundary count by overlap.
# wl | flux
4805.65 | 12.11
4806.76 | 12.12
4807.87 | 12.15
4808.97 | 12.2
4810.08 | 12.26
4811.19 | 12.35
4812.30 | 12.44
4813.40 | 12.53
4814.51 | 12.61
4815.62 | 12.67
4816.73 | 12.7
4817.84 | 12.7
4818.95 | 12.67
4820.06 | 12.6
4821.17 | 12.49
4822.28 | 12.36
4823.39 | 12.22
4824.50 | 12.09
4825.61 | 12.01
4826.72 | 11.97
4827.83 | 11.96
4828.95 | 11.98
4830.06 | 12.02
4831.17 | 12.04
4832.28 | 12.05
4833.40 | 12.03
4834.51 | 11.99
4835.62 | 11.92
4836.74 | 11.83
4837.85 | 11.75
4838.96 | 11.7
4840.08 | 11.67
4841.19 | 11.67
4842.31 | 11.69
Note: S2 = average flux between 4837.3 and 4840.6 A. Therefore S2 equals 11.7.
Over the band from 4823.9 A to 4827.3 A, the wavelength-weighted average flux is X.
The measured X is 12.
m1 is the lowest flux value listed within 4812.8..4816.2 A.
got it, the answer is 12.53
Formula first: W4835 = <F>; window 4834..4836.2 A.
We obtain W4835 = 11.9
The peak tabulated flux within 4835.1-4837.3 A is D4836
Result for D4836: 11.92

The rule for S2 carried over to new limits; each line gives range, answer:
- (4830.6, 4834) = 12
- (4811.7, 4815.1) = 12.5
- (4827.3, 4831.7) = 12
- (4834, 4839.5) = 11.8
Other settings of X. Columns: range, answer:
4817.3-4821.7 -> 12.6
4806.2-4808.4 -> 12.1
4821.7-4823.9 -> 12.3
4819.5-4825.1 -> 12.4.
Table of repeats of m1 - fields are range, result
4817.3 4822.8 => 12.36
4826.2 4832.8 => 11.96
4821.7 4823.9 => 12.22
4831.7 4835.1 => 11.99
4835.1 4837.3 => 11.83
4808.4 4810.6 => 12.2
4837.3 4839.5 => 11.7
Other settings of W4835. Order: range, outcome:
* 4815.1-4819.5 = 12.7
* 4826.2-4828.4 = 11.9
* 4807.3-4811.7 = 12.2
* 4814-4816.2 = 12.6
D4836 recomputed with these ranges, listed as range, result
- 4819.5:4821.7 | 12.6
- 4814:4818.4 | 12.7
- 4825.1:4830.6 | 12.02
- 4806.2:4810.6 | 12.26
